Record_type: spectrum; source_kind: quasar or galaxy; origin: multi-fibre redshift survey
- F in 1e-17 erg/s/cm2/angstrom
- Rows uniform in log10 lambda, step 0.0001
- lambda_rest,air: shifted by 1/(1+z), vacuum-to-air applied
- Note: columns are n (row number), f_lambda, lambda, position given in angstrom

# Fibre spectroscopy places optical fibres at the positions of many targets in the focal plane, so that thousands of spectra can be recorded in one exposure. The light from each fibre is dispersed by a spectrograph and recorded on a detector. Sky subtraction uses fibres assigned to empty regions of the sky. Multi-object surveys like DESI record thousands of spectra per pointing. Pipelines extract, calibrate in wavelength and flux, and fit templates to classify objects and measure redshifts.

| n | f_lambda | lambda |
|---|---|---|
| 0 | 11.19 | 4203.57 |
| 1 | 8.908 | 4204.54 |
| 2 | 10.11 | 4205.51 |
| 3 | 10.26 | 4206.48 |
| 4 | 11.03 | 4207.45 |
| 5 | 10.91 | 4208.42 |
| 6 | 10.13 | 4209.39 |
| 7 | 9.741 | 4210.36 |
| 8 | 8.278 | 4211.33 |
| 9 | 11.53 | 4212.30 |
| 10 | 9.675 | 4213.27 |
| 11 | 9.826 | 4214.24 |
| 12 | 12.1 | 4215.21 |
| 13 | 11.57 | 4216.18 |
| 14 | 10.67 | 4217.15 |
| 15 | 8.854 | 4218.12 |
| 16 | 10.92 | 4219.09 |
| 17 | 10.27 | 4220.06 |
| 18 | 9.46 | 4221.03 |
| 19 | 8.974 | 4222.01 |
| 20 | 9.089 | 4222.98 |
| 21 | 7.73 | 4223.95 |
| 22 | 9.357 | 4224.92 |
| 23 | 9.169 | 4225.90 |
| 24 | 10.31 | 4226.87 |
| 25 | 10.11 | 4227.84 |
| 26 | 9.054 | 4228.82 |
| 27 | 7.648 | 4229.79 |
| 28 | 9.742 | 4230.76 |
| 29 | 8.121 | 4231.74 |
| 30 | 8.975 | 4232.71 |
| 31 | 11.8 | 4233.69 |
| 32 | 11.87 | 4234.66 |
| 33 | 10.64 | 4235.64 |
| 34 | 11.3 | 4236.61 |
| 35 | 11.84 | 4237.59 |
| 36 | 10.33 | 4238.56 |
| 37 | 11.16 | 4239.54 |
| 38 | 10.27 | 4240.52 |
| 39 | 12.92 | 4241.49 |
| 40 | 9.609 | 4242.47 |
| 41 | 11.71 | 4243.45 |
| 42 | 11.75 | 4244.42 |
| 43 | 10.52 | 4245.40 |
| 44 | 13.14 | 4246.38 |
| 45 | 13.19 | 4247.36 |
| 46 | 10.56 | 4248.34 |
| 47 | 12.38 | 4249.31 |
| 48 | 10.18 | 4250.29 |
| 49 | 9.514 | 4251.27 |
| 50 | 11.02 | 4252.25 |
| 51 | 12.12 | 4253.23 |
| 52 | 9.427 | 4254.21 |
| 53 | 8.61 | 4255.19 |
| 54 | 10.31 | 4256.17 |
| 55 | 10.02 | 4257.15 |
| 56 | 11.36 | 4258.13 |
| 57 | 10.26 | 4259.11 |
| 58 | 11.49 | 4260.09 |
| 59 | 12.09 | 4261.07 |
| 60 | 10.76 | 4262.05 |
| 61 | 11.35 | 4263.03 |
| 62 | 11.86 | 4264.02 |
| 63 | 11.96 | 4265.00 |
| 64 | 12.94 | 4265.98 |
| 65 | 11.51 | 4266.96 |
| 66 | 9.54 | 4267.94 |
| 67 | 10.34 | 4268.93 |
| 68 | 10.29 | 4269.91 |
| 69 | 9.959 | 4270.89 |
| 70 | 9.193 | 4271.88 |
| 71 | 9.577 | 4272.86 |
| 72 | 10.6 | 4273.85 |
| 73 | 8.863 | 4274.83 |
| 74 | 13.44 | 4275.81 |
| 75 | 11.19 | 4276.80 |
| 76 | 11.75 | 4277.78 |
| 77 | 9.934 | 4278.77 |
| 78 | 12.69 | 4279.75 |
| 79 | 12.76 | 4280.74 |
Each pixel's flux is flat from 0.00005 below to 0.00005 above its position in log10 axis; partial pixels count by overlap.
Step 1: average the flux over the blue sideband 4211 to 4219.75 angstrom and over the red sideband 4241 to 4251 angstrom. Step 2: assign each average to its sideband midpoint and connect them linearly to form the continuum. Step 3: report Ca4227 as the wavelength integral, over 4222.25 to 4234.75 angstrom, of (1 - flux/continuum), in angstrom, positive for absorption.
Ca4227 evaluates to 1.8 angstrom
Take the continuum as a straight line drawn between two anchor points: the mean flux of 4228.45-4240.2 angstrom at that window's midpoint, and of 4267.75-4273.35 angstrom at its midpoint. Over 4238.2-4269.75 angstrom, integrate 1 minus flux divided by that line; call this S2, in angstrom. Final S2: -3.3 angstrom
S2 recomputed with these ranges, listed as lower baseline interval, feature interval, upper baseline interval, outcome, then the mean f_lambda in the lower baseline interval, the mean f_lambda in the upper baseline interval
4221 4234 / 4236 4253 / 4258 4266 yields -1.56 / 9.21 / 11.5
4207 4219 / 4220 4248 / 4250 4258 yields -0.19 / 10.4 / 10.2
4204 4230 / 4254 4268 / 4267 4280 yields -0.75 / 9.86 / 10.6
